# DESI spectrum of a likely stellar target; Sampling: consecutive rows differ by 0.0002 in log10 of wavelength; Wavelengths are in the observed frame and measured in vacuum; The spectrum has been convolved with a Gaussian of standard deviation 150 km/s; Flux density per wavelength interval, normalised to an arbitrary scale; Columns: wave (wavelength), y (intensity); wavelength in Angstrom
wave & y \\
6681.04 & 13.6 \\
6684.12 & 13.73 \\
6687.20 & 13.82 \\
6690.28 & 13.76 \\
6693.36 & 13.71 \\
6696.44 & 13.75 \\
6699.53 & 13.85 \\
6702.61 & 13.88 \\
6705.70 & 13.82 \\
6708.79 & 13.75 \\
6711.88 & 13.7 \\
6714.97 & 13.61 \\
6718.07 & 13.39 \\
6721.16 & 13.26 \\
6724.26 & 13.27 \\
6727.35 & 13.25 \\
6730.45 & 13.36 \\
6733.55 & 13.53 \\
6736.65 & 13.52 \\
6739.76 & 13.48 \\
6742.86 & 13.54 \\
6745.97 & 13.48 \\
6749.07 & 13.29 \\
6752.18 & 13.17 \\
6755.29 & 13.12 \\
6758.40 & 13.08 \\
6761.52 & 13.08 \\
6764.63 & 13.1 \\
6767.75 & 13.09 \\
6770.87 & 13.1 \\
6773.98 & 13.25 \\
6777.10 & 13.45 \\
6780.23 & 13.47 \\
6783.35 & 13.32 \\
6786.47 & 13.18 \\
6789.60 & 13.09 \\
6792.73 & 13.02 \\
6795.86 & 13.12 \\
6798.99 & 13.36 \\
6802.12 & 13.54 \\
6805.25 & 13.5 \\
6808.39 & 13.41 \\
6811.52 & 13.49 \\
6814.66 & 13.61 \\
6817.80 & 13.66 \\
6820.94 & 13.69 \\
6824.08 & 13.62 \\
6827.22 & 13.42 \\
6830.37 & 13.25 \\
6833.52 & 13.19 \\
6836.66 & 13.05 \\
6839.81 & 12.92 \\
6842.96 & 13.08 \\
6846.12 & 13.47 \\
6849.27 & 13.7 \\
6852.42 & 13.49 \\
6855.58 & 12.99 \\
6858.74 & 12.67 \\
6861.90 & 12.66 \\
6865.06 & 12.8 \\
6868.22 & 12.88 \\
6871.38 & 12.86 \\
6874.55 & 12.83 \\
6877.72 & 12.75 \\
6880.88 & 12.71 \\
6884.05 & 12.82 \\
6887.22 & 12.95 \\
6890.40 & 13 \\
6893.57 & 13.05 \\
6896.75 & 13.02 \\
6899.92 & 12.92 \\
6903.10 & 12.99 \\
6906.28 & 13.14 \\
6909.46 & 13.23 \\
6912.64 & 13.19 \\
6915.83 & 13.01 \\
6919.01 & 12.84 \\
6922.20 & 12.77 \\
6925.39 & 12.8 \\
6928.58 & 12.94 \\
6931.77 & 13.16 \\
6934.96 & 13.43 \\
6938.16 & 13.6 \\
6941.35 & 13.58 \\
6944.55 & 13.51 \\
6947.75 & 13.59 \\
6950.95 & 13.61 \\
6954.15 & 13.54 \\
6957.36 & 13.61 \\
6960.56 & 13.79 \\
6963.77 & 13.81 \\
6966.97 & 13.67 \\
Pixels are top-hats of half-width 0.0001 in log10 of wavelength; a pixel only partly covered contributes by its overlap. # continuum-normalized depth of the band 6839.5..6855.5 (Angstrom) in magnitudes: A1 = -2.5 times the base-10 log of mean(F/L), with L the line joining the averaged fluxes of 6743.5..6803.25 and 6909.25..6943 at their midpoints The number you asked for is -0.01 mag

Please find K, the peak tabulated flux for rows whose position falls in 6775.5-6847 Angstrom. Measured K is 13.69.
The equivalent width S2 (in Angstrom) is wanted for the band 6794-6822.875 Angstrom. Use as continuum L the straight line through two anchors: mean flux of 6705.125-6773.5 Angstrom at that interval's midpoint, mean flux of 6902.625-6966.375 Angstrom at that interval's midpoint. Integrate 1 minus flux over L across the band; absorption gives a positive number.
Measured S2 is -0.31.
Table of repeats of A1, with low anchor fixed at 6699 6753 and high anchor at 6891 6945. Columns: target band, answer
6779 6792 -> 0.01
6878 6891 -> 0.03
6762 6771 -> 0.03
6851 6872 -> 0.03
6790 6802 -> 0.01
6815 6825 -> -0.03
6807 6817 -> -0.02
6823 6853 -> 0.00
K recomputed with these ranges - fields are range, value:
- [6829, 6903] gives 13.7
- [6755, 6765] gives 13.12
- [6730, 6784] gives 13.54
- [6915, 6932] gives 13.16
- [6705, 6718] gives 13.82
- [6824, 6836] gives 13.62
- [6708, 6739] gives 13.75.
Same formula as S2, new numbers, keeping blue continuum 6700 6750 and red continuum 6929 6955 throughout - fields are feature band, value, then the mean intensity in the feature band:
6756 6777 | 0.58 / 13.1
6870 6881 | 0.57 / 12.8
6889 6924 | 1.22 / 13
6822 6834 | 0.09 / 13.4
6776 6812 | 0.49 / 13.3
